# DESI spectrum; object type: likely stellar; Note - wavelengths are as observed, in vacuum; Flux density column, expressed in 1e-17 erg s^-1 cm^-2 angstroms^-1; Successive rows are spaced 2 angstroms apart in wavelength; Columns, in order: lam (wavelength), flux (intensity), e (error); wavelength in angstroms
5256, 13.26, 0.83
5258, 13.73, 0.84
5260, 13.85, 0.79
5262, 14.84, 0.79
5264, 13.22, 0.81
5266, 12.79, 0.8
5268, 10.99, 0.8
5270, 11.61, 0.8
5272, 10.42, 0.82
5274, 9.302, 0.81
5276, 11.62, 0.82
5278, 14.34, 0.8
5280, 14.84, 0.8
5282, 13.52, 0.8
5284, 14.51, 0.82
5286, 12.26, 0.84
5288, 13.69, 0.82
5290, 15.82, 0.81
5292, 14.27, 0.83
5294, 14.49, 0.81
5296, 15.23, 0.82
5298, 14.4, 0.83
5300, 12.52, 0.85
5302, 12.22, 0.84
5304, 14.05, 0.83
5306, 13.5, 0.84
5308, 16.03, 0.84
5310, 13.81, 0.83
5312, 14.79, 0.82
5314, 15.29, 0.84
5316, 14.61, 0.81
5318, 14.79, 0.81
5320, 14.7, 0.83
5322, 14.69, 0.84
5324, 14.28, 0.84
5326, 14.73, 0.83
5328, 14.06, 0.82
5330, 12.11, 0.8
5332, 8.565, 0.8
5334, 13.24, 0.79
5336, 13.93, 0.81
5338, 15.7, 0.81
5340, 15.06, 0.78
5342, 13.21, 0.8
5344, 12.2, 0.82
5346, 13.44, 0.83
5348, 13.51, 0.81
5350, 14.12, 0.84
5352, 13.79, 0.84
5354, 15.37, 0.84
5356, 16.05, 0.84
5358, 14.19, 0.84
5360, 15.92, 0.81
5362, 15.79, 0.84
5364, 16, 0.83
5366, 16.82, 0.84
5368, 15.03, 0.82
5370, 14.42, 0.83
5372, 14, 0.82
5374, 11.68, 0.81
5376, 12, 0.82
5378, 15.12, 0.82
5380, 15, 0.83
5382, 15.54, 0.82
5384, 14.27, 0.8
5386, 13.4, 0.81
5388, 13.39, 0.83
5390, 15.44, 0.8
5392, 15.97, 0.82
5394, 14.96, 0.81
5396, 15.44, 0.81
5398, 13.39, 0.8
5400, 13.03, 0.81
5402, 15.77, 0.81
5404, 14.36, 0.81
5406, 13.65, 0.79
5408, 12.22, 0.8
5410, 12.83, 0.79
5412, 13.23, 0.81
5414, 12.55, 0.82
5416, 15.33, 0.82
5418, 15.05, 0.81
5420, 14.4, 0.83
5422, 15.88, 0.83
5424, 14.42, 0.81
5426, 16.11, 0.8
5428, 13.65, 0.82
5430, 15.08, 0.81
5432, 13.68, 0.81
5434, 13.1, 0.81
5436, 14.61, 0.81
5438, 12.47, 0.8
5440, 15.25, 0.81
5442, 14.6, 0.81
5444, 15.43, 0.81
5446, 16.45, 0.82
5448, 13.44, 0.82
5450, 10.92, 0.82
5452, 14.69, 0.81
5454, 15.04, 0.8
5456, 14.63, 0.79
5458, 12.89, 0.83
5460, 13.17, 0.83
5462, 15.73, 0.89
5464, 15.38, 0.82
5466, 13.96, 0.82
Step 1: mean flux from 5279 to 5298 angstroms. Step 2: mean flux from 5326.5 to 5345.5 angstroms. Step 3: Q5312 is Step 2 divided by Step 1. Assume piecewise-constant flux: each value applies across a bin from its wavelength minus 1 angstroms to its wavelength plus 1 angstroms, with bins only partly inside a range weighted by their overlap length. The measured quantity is 0.92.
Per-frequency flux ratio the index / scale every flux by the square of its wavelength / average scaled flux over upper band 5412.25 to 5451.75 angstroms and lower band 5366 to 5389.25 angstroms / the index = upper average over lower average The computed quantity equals 1.03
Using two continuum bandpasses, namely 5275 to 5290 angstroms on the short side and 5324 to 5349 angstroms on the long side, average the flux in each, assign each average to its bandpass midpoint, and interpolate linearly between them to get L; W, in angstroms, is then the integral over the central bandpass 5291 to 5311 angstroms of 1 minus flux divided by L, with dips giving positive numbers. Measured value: -0.7 angstroms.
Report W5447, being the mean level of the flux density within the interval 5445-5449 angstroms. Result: 14.9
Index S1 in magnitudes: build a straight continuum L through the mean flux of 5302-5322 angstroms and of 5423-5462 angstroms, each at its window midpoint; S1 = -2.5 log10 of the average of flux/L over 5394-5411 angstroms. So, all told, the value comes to 0.032 mag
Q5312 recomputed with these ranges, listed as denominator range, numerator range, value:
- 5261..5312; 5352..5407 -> 1.09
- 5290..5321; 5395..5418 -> 0.96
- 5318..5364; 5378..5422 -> 1.02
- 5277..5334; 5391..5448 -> 1.03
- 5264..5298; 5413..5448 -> 1.11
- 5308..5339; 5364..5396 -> 1.04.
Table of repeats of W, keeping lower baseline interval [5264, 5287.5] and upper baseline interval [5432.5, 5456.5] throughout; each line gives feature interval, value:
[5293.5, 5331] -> -4.09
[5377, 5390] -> -0.92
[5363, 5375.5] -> -1.06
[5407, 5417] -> 0.46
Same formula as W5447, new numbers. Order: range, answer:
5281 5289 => 13.5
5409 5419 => 13.8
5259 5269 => 13.1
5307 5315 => 15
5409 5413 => 13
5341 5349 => 13.1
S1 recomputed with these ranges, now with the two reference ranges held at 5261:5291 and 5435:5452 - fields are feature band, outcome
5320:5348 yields -0.014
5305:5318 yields -0.117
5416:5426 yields -0.081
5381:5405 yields -0.060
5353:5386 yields -0.089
